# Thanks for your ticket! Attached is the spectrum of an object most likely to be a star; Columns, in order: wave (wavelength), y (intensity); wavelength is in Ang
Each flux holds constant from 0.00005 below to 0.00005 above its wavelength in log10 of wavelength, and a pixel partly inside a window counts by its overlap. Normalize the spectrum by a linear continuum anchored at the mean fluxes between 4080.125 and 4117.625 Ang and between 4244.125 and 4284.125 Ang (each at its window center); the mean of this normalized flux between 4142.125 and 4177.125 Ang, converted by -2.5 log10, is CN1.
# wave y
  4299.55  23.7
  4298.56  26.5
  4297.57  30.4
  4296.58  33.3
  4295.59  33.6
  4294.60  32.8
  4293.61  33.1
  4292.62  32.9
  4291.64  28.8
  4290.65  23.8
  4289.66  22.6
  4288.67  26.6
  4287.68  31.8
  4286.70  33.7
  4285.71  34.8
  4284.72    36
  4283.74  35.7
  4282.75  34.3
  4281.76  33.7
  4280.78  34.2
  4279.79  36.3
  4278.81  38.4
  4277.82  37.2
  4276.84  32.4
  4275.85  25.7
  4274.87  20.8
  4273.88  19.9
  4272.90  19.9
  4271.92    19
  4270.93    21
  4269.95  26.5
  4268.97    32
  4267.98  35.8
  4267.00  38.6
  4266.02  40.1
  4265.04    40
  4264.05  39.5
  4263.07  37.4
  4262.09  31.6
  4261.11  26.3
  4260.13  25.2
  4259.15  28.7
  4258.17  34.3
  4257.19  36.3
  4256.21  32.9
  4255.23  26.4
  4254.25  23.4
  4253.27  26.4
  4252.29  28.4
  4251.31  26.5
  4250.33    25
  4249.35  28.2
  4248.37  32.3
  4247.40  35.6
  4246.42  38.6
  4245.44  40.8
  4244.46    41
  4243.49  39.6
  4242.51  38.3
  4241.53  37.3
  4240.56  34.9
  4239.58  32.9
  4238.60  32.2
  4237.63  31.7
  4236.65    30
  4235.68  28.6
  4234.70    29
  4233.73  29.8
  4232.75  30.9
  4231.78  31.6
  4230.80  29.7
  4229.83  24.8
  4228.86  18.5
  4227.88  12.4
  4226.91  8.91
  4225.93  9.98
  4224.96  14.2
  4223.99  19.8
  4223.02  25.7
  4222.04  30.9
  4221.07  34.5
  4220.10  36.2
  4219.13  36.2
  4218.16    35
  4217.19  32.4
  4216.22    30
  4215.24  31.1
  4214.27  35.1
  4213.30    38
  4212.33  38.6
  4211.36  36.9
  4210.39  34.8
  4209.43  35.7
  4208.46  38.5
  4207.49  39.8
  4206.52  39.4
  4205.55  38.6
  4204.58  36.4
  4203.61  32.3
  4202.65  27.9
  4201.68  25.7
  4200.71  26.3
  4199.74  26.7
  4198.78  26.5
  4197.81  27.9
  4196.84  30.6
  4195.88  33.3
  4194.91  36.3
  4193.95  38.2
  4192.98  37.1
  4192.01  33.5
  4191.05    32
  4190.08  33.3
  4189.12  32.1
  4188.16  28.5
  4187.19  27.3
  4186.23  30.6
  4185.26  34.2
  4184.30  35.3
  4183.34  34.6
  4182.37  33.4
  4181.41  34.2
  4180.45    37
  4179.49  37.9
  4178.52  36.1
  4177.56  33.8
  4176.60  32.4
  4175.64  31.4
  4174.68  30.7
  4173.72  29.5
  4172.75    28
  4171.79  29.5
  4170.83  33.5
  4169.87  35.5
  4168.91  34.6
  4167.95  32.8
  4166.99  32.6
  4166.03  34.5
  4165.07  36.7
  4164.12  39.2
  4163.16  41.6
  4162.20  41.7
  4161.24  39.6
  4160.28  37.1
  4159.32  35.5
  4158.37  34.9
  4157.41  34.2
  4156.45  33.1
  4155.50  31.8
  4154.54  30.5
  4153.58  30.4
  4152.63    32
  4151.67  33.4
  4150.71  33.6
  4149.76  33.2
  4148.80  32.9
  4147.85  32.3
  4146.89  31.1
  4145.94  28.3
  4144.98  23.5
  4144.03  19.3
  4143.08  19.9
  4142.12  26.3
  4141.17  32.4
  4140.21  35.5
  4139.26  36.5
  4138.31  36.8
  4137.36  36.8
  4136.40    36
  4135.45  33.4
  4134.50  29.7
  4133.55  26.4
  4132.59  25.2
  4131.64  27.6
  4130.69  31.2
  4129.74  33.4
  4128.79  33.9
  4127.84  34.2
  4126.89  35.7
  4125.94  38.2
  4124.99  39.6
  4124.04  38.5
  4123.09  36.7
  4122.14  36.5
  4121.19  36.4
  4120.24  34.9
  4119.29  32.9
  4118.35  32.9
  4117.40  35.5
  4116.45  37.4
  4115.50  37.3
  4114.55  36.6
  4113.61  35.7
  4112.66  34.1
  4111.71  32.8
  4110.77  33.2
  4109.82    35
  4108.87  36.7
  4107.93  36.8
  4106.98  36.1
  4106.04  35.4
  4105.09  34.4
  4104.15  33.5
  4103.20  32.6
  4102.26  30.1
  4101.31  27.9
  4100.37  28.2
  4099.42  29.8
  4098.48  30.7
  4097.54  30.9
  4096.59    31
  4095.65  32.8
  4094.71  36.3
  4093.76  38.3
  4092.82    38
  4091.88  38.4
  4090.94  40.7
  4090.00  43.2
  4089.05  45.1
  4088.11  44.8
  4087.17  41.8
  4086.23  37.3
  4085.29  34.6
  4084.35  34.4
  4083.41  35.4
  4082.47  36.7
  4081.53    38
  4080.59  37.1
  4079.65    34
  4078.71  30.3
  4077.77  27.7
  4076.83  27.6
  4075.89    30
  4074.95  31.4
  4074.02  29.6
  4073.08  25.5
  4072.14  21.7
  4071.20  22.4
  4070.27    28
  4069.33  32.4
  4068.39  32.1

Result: 0.05 mag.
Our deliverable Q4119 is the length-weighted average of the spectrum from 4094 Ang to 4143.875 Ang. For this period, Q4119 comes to 33.4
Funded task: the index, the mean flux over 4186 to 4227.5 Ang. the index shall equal 31.2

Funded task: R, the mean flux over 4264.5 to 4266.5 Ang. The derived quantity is 39.9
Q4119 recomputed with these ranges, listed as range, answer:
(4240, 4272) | 32.5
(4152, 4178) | 34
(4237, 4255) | 32.8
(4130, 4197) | 32.8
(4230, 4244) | 32.5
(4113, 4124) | 35.8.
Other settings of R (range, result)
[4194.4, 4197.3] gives 33.6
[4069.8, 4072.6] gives 24.1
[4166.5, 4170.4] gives 33.9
